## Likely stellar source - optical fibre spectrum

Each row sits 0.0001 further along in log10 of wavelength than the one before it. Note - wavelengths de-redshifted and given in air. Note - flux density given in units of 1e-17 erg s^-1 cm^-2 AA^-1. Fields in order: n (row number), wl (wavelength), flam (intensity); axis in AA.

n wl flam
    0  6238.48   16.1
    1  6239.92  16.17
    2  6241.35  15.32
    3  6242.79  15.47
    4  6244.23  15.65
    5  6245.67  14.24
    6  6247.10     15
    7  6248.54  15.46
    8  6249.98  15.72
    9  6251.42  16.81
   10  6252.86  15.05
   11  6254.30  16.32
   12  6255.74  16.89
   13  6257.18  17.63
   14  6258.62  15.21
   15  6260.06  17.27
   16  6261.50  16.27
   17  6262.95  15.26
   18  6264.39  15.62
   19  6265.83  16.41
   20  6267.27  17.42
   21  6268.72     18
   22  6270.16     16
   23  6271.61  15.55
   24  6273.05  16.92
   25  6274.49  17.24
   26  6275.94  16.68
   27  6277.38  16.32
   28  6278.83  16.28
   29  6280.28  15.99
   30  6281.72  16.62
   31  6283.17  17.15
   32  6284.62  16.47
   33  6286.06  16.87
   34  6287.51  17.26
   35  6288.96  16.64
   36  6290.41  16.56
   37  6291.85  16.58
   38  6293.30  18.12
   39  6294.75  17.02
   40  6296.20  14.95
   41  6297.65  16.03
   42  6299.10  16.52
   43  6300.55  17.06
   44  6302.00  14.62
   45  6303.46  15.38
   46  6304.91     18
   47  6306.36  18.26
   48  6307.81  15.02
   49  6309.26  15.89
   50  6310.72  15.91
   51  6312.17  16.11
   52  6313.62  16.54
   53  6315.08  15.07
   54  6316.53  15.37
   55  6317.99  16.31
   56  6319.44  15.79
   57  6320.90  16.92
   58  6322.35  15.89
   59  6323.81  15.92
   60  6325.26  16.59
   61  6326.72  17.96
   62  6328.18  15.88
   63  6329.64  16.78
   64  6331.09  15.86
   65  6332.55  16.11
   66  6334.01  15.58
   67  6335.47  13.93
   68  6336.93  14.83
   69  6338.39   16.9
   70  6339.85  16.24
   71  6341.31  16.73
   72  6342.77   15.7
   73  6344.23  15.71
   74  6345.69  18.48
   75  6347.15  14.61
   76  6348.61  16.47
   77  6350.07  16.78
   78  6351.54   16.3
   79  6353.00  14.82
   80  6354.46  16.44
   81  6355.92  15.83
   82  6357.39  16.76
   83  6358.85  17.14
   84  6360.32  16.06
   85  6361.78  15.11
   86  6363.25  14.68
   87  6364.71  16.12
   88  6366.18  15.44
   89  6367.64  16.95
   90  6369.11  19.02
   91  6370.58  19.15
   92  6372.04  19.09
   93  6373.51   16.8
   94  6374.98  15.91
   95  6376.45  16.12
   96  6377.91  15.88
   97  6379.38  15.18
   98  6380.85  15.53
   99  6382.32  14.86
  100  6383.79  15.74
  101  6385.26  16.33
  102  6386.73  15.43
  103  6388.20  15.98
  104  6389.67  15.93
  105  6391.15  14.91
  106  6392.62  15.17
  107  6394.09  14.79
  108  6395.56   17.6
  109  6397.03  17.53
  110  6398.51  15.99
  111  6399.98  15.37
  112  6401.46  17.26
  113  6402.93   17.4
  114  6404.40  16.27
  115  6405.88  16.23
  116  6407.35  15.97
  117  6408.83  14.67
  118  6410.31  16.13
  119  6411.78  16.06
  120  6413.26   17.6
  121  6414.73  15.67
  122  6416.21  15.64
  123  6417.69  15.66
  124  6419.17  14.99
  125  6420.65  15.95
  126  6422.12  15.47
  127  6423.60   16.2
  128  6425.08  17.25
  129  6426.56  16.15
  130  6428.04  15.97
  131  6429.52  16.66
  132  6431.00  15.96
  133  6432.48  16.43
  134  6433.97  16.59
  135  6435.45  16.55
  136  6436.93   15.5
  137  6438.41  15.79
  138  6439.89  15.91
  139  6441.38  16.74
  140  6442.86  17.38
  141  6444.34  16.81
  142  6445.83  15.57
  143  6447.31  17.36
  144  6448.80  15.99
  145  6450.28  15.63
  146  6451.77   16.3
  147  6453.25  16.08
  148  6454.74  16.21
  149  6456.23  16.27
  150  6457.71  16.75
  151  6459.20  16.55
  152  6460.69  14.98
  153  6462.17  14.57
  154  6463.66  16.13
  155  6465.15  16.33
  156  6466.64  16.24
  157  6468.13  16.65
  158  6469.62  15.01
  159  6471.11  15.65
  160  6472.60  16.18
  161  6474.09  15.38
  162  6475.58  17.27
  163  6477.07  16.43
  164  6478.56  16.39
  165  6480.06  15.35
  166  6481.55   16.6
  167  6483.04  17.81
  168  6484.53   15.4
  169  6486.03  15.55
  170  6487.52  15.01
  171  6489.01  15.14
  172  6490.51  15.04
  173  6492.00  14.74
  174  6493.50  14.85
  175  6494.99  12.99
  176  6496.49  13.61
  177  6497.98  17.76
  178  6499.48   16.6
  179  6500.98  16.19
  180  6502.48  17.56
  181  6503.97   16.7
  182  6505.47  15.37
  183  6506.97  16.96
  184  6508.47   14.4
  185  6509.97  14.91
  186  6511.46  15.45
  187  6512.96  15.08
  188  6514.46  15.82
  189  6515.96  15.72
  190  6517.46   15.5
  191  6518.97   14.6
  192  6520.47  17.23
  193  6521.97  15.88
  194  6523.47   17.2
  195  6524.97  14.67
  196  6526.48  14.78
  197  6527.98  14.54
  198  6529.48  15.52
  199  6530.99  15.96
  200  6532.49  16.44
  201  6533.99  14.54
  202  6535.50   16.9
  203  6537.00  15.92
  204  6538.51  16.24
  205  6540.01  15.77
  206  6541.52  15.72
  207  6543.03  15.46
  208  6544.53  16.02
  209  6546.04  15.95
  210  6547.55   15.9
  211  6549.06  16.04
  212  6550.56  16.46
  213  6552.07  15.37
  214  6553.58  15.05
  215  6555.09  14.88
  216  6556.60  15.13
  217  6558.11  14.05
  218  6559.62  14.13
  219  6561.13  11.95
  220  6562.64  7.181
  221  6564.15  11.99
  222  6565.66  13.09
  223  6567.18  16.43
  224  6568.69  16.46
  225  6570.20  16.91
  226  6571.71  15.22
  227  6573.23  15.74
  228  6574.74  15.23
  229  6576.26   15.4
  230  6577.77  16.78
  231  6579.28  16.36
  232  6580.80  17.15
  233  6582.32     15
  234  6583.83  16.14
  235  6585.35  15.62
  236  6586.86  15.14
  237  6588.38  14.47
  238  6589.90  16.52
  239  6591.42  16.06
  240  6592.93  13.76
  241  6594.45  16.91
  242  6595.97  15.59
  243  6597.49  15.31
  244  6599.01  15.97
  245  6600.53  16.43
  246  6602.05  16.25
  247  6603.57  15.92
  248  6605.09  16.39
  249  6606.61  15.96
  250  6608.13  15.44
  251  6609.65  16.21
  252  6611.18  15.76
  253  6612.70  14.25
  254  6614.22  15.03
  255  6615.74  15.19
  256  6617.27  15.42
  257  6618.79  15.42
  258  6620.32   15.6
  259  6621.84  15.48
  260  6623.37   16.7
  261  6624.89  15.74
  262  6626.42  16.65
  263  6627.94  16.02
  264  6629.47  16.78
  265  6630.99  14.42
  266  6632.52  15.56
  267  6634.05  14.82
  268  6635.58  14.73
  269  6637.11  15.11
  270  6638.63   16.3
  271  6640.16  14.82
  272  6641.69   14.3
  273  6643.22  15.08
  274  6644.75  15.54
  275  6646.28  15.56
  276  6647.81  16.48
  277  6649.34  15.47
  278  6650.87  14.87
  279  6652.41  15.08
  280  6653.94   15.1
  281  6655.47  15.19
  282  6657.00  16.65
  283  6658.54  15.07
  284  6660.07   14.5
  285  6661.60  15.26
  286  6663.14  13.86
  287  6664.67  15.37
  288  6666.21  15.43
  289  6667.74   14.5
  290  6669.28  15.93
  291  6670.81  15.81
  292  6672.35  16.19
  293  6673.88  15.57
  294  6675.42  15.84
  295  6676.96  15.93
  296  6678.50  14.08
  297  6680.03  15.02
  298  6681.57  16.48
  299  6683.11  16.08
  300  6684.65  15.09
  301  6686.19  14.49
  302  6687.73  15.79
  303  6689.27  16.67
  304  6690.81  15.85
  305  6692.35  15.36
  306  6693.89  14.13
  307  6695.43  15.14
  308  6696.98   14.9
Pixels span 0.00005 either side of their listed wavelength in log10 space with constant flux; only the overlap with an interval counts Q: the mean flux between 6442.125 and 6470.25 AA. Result 16.2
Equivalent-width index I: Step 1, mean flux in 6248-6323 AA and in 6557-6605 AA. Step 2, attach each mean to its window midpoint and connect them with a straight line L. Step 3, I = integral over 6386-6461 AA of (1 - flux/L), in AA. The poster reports -1.6 AA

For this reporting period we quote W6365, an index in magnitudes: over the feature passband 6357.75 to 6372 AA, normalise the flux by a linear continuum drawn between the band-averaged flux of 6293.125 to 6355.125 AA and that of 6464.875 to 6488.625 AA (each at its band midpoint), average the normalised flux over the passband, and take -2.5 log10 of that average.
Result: -0.04 mag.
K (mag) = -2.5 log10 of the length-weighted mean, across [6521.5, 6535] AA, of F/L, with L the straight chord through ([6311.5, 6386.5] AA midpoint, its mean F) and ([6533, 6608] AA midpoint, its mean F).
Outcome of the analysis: 0.00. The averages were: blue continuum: 16.2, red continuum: 15.4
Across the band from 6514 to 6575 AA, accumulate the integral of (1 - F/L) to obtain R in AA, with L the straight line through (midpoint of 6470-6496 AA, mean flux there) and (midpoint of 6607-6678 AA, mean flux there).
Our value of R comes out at 1.31 AA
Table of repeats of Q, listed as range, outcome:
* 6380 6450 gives 16.1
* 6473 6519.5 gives 15.7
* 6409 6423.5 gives 15.9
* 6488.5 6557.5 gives 15.6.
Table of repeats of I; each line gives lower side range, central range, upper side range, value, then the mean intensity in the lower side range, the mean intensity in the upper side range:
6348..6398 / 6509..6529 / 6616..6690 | 0.43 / 16.2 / 15.5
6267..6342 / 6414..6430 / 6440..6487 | 0.26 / 16.3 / 16.2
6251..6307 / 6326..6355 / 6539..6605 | 0.31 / 16.5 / 15.3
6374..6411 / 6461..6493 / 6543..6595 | -0.58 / 15.9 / 15.1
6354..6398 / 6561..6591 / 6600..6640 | 1.42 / 16.2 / 15.7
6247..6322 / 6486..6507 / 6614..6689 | 0.35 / 16.4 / 15.4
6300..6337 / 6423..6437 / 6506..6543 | -0.46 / 16.1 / 15.6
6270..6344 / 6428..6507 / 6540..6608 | -1.58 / 16.3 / 15.3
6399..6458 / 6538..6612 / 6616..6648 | 1.66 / 16.2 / 15.5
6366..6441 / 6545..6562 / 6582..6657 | 0.87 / 16.2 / 15.6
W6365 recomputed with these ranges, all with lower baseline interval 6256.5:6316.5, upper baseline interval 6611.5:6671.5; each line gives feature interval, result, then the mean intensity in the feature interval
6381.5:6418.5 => 0.006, 16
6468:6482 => -0.012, 16.1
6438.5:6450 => -0.033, 16.5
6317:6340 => 0.016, 16.1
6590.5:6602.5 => -0.020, 15.8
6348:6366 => 0.014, 16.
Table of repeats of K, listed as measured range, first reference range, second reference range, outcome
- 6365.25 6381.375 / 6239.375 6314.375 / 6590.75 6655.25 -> -0.05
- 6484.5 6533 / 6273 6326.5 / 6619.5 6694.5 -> 0.02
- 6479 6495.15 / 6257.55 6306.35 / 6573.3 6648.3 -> 0.04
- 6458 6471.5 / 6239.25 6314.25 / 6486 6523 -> -0.01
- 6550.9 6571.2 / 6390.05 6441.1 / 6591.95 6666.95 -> 0.11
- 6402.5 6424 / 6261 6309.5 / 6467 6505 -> 0.01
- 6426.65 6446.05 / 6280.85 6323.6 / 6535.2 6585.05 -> -0.04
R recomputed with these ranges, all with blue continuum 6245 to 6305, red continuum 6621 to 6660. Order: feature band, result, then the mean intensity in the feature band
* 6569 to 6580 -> -0.23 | 16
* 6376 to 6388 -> 0.34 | 15.6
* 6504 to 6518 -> 0.23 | 15.5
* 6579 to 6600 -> -0.14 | 15.7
